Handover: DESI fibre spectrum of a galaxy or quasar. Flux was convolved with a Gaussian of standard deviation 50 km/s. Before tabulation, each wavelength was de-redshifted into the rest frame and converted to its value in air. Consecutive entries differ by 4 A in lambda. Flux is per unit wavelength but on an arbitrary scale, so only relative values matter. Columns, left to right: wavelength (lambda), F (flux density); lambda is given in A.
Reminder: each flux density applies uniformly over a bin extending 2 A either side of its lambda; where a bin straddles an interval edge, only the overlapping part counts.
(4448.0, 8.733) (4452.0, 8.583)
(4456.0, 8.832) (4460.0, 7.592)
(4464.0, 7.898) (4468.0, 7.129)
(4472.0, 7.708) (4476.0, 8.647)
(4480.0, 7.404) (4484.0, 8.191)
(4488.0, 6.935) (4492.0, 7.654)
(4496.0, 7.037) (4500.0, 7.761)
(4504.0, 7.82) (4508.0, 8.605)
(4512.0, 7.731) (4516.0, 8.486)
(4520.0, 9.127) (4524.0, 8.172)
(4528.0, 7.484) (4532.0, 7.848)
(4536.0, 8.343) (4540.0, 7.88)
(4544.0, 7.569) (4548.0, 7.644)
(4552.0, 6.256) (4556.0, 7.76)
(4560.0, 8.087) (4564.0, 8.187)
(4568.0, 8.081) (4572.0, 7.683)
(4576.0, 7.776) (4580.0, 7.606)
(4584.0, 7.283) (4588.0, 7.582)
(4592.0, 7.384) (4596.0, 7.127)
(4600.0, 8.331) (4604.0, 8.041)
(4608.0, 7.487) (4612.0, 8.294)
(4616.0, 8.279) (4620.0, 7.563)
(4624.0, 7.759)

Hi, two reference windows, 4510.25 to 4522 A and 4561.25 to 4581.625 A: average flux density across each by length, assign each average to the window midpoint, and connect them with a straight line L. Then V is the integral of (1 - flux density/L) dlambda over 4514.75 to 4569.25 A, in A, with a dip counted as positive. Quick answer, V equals 1.9 A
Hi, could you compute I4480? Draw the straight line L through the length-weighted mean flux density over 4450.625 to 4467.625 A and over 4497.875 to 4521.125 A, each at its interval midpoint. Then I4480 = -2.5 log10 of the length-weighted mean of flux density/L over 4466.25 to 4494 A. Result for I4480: 0.07 mag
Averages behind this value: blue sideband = 8.11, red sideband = 8.22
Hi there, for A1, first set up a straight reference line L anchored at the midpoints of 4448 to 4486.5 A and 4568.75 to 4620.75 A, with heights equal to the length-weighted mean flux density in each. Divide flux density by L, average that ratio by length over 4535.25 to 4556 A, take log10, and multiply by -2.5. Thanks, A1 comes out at 0.048 mag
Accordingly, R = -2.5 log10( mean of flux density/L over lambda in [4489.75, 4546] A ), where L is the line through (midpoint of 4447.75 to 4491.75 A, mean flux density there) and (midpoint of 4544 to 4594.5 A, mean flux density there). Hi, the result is -0.03 mag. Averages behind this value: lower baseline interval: 7.93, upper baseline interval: 7.6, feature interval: 7.96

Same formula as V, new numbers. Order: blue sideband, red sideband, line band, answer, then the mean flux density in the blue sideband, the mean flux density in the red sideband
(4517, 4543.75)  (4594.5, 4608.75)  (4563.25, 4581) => 0.2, 8.12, 7.79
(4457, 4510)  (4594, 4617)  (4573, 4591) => 0.7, 7.74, 7.91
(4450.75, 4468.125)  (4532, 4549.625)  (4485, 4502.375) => 1.3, 8.08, 7.86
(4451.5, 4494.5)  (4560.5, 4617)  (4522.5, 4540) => -0.3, 7.84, 7.79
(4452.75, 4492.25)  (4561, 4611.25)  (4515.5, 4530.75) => -1.0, 7.83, 7.74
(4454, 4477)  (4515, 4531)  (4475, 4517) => 1.6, 7.94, 8.28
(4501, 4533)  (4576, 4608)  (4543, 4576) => 0.8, 8.16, 7.62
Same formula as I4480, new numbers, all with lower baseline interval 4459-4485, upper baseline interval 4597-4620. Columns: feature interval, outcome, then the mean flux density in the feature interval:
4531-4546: -0.003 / 7.91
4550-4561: 0.088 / 7.3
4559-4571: -0.021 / 8.08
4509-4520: -0.065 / 8.34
